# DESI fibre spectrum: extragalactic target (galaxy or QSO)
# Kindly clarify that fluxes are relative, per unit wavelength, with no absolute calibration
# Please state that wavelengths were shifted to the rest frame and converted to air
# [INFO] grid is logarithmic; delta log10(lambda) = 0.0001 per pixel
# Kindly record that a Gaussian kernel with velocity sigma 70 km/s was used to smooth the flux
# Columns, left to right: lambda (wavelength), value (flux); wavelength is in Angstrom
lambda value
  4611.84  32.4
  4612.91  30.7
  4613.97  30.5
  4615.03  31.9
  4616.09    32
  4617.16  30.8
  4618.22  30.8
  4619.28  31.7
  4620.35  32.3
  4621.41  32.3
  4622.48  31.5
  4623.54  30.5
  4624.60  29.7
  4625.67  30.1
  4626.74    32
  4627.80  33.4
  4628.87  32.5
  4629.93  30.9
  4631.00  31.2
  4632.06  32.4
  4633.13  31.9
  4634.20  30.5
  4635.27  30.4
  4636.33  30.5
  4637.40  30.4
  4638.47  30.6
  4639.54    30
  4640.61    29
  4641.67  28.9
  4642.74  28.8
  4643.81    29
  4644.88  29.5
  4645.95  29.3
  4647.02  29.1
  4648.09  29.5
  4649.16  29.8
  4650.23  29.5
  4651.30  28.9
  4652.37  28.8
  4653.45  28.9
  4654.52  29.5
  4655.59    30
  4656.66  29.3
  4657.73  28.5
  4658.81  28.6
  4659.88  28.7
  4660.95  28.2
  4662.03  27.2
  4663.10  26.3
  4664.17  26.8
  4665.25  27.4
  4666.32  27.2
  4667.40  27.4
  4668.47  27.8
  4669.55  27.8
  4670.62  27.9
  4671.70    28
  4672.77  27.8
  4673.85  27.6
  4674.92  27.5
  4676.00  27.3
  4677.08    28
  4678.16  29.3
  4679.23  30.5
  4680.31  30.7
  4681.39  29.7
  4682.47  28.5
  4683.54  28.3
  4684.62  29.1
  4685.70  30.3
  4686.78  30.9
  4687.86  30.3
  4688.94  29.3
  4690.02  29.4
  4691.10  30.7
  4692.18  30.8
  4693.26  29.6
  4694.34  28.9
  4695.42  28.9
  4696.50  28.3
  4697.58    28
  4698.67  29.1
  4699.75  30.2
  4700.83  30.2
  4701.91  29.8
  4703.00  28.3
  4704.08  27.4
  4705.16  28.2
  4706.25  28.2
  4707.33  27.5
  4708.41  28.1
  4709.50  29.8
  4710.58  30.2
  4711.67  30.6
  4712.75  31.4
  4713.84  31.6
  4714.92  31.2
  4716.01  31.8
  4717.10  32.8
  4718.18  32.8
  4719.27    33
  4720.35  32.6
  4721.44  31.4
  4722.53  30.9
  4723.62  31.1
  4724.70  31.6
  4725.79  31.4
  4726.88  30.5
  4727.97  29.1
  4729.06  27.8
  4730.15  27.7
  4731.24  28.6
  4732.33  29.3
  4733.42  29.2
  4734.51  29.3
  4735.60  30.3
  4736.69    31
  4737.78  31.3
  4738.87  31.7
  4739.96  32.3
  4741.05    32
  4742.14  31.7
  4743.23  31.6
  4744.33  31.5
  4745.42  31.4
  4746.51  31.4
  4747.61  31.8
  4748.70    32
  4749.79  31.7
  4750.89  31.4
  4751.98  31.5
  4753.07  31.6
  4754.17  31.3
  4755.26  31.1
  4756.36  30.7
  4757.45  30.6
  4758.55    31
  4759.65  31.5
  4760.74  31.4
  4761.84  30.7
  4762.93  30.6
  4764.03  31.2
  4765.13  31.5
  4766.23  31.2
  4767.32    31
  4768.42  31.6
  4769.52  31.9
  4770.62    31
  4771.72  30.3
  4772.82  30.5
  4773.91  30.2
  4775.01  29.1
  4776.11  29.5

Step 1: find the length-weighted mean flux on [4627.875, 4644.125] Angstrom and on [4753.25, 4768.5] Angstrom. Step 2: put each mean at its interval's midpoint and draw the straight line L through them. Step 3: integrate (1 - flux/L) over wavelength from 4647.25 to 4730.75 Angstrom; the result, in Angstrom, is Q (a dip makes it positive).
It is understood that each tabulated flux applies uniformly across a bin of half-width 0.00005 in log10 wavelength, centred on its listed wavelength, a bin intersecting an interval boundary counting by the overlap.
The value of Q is 3.98 Angstrom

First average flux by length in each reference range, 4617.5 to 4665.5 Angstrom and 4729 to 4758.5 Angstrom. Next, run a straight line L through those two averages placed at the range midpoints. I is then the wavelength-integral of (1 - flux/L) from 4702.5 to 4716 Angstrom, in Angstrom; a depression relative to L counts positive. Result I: 0.5 Angstrom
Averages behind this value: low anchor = 29.9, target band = 29.5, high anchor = 30.9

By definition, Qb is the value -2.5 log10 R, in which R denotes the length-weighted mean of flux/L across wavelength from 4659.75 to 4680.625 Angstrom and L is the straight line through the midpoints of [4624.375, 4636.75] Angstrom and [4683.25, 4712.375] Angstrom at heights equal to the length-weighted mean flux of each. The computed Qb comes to 0.08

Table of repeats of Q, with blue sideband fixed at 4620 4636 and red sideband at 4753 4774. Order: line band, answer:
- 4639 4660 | 1.46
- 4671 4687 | 1.25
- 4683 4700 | 0.96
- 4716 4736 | 0.38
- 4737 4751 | -0.26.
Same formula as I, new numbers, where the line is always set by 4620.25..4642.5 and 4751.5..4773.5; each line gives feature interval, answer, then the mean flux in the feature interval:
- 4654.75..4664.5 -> 0.9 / 28.3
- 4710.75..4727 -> -0.3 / 31.6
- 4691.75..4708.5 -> 1.2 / 28.9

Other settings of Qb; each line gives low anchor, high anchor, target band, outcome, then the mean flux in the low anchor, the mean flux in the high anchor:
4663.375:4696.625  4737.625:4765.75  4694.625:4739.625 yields 0.00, 28.8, 31.4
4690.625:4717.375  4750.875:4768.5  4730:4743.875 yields 0.00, 29.6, 31.2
